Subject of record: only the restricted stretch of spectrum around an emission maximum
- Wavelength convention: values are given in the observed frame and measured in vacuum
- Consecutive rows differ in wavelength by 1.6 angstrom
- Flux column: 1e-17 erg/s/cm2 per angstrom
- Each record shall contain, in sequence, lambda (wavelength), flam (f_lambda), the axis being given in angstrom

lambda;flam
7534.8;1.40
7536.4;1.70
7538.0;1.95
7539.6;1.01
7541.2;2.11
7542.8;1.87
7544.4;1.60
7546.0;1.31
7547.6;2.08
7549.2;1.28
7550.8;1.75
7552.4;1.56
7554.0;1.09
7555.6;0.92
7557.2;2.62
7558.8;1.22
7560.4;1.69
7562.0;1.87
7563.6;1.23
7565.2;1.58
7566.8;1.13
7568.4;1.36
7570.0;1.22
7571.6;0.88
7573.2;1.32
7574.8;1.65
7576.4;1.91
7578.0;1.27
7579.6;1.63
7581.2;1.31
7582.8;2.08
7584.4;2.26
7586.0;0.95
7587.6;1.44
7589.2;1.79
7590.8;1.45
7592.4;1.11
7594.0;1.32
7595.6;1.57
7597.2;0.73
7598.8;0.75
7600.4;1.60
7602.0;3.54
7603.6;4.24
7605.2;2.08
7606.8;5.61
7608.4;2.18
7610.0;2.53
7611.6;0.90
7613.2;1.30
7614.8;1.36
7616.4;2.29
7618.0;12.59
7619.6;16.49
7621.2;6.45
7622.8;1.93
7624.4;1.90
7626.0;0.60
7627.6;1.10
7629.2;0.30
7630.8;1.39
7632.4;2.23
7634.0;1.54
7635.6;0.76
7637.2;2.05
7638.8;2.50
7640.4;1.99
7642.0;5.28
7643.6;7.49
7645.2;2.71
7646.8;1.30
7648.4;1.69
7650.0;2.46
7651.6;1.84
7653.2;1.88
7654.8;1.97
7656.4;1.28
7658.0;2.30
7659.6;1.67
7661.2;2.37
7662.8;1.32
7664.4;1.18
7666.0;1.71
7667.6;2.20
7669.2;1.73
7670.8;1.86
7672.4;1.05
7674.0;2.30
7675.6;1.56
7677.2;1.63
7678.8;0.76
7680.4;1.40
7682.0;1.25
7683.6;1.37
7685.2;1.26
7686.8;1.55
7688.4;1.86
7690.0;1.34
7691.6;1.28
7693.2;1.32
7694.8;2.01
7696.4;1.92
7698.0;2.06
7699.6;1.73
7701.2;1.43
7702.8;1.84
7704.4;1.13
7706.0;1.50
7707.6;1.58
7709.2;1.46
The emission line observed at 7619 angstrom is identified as Halpha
